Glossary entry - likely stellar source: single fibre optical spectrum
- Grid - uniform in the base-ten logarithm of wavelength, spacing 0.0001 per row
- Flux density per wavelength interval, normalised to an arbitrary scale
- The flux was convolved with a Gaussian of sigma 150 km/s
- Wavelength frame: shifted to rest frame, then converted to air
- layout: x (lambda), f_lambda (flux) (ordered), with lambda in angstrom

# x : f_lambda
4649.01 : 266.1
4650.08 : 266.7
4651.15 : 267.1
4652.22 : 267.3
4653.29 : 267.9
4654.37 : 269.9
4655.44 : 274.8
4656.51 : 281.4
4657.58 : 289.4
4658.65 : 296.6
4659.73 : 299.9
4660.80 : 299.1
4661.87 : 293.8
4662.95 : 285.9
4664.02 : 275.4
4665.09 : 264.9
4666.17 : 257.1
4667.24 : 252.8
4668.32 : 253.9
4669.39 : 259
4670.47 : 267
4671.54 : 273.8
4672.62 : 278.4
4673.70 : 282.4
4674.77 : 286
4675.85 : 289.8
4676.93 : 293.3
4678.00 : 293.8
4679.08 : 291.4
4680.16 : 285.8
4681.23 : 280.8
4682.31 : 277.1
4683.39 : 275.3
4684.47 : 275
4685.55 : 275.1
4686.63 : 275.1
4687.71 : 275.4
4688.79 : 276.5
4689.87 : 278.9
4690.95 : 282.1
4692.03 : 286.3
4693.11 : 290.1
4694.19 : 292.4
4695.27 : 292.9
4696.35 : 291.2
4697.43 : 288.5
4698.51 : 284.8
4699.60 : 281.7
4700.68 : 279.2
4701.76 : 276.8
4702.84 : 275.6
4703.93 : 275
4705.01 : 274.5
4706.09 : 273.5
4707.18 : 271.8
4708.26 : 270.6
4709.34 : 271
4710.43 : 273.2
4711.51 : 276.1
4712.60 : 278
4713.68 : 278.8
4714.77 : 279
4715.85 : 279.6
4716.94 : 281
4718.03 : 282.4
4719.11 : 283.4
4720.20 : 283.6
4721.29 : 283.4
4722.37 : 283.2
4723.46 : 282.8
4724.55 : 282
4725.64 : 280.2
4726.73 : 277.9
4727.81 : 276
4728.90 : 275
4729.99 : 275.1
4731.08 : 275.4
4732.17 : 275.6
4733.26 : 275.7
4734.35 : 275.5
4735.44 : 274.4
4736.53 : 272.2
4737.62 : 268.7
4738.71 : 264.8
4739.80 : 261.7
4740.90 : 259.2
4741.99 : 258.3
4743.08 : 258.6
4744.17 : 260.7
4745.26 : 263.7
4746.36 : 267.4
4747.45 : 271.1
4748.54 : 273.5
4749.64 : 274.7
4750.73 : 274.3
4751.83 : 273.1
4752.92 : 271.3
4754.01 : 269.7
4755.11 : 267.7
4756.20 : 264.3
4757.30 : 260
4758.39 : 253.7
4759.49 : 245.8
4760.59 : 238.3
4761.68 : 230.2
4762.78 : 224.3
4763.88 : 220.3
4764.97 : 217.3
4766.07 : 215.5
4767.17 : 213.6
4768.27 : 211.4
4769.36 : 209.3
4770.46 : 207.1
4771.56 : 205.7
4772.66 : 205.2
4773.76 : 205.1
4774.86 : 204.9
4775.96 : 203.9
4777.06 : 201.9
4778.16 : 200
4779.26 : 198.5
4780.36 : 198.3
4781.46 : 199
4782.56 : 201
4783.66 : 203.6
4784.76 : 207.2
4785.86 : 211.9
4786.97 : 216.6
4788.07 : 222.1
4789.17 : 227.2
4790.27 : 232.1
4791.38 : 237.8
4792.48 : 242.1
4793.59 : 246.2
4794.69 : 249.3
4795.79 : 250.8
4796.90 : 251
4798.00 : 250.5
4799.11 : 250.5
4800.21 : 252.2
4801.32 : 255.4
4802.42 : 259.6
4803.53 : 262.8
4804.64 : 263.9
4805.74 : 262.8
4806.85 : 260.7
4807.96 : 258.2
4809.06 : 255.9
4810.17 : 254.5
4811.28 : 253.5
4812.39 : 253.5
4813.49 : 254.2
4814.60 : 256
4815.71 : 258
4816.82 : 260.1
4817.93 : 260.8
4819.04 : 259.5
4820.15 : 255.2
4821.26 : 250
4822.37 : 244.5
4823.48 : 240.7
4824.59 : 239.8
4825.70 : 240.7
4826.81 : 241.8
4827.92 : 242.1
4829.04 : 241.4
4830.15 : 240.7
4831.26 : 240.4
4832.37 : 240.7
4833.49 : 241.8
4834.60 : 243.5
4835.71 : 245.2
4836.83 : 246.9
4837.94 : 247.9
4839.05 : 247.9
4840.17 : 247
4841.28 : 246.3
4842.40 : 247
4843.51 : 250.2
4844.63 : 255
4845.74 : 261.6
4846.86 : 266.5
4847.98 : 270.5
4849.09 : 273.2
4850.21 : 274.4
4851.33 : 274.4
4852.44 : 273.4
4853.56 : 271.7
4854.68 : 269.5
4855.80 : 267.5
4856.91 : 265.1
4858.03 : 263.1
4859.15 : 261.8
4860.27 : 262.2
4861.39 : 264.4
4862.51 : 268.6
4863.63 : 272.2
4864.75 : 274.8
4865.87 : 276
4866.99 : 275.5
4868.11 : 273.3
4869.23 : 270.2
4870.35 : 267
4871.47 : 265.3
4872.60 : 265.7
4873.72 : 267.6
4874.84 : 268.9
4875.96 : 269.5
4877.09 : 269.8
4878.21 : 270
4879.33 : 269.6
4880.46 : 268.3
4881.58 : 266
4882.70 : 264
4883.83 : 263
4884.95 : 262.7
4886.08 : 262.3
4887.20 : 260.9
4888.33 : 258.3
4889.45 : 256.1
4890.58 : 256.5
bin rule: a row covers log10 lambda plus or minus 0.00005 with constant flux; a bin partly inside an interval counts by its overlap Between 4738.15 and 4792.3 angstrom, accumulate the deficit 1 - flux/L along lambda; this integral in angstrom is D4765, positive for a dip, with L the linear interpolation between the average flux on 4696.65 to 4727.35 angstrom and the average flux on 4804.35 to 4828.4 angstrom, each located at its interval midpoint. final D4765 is 6.5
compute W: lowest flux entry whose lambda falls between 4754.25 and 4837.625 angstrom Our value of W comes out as 198.3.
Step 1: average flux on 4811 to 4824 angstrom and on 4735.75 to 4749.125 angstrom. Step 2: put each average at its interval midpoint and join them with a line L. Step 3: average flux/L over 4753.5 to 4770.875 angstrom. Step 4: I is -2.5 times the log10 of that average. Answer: 0.122 mag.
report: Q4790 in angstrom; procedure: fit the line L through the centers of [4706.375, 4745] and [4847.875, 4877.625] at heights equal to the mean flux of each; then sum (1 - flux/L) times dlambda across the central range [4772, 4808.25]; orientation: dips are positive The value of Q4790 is 5.62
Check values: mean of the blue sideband 274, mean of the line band 230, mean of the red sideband 269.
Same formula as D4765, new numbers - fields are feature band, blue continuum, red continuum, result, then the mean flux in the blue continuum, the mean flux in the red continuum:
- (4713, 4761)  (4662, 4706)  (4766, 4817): -2.91 angstrom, 279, 232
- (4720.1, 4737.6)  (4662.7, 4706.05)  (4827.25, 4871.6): -0.26 angstrom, 279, 260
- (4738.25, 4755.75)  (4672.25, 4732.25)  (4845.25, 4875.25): 0.66 angstrom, 281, 269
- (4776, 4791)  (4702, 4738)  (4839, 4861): 3.37 angstrom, 277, 263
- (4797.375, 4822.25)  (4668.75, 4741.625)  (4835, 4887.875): 1.15 angstrom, 278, 264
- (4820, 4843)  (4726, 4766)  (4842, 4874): 1.89 angstrom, 262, 267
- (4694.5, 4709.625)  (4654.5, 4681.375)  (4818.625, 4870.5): -0.20 angstrom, 280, 257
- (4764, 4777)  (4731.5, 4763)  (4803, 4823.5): 2.59 angstrom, 263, 256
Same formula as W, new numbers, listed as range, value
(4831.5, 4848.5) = 240.7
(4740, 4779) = 200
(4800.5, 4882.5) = 239.8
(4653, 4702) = 252.8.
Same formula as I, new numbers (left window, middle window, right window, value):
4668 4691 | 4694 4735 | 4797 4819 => -0.025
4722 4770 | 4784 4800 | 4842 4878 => 0.119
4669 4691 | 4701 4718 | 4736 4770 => -0.030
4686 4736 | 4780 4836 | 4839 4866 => 0.110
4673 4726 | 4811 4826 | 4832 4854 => 0.036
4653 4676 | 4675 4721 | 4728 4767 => -0.043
